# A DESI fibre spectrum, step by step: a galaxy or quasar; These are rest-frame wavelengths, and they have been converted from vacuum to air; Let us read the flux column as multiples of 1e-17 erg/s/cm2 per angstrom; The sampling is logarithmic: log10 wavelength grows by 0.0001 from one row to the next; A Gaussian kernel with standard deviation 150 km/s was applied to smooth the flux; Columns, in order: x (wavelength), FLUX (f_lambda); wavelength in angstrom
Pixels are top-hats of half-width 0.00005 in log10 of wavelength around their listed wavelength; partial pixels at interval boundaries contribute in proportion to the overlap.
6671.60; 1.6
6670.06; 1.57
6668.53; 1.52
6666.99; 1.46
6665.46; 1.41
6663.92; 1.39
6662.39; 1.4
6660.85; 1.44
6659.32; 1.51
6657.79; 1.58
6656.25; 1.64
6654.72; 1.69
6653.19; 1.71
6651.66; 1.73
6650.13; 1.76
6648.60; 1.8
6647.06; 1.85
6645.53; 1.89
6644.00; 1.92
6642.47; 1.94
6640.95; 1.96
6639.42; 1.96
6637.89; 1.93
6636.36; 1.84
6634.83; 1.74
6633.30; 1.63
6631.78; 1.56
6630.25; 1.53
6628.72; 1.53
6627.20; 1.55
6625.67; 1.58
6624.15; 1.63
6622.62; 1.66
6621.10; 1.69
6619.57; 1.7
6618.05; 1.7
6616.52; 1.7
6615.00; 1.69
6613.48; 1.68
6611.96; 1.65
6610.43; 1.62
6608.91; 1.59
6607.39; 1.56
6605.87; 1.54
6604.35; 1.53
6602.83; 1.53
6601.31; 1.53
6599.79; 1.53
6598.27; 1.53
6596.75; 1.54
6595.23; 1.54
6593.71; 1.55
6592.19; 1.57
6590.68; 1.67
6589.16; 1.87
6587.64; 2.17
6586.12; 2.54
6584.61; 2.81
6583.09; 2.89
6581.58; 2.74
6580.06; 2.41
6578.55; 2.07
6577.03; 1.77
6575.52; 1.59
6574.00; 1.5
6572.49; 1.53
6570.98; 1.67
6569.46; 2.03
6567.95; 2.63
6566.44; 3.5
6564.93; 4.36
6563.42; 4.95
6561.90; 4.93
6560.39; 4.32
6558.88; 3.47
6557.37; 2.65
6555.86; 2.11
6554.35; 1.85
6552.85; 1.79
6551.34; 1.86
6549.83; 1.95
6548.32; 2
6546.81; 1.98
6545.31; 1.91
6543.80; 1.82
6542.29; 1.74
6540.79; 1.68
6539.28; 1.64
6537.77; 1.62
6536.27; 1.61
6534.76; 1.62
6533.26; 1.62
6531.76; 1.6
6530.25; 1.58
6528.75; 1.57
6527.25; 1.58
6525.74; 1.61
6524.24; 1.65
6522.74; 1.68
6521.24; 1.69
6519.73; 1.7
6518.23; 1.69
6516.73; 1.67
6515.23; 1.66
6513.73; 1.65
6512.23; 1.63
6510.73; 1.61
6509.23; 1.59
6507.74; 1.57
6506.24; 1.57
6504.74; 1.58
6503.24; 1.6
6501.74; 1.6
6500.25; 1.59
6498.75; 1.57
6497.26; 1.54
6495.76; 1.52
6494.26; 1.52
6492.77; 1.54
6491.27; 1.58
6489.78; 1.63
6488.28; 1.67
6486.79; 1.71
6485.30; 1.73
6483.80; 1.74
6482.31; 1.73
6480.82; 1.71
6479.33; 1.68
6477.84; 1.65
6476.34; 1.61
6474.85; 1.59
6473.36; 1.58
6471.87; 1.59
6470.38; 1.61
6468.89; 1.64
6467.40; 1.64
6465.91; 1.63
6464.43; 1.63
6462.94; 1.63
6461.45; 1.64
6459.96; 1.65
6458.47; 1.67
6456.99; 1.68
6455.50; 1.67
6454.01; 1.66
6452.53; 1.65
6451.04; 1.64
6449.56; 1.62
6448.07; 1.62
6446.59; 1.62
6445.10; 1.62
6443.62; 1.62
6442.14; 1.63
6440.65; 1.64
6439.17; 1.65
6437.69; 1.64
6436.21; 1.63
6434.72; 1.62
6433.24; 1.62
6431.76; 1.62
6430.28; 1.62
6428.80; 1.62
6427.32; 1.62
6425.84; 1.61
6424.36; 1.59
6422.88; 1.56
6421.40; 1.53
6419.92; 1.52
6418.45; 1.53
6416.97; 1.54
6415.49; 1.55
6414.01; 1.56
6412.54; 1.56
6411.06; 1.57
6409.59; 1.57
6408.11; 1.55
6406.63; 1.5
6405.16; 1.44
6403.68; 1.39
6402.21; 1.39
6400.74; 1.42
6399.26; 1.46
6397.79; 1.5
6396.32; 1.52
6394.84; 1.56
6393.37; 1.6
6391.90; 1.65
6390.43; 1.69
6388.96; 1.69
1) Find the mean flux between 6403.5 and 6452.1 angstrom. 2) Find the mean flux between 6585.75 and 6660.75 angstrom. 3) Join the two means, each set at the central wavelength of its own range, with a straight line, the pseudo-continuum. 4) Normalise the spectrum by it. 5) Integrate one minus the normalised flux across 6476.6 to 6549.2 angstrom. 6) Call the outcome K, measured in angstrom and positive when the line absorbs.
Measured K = -1.00 angstrom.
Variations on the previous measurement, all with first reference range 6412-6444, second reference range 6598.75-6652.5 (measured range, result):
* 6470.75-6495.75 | -0.24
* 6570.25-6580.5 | -0.65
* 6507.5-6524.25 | -0.14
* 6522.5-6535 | 0.27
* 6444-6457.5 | -0.30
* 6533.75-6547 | -0.59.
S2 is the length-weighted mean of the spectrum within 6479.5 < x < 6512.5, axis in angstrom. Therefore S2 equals 1.62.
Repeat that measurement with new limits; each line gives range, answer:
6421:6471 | 1.63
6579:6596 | 2.16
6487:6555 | 1.67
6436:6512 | 1.63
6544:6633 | 2.07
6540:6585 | 2.48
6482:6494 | 1.66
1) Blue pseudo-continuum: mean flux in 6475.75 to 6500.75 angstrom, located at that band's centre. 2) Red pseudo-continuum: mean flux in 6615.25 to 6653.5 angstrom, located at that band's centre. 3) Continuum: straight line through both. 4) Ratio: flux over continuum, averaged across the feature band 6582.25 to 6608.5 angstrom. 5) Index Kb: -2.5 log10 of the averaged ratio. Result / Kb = -0.07 mag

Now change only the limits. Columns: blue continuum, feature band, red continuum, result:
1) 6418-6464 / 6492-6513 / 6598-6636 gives 0.03 mag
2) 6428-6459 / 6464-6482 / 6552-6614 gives 0.08 mag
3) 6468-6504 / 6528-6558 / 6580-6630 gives -0.07 mag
